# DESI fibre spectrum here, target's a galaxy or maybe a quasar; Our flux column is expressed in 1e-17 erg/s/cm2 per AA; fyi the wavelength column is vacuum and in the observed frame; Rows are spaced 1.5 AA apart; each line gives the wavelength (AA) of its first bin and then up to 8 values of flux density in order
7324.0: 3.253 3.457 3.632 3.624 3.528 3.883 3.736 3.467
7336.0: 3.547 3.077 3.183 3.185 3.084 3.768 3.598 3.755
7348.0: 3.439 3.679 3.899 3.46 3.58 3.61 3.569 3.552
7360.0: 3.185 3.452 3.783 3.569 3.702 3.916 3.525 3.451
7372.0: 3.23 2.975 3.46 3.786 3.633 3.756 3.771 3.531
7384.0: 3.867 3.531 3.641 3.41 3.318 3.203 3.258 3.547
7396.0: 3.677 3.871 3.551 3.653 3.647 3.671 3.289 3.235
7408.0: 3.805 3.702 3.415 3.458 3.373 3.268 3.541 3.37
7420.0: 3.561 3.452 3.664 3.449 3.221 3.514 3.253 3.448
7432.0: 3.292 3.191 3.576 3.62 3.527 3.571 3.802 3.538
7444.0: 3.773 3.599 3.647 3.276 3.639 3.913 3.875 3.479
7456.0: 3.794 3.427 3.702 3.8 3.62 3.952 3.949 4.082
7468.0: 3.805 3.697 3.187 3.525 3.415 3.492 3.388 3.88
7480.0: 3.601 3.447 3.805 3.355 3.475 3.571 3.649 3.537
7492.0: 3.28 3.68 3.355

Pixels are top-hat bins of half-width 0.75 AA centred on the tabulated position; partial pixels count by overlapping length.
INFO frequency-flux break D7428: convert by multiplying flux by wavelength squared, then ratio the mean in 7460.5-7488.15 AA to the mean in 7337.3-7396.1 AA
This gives 1.1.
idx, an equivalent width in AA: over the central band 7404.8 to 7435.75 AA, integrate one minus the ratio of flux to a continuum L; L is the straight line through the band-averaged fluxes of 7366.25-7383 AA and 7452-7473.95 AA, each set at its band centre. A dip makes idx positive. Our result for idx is 1.7 AA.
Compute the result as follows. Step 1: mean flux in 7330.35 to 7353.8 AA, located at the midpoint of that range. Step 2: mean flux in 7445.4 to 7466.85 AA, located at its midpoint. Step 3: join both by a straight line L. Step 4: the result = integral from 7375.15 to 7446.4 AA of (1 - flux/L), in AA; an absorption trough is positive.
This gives 2.1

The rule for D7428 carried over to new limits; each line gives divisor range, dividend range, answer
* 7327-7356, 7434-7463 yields 1.06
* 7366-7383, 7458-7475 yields 1.07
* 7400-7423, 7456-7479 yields 1.06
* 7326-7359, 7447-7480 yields 1.07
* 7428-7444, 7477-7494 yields 1.03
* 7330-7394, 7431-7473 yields 1.06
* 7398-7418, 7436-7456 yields 1.05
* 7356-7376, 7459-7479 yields 1.08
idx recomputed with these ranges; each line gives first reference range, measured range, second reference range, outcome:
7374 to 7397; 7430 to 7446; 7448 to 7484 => 0.36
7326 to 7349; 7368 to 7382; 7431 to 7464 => 0.09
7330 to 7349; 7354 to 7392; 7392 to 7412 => -0.19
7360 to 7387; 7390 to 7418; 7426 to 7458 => 0.49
